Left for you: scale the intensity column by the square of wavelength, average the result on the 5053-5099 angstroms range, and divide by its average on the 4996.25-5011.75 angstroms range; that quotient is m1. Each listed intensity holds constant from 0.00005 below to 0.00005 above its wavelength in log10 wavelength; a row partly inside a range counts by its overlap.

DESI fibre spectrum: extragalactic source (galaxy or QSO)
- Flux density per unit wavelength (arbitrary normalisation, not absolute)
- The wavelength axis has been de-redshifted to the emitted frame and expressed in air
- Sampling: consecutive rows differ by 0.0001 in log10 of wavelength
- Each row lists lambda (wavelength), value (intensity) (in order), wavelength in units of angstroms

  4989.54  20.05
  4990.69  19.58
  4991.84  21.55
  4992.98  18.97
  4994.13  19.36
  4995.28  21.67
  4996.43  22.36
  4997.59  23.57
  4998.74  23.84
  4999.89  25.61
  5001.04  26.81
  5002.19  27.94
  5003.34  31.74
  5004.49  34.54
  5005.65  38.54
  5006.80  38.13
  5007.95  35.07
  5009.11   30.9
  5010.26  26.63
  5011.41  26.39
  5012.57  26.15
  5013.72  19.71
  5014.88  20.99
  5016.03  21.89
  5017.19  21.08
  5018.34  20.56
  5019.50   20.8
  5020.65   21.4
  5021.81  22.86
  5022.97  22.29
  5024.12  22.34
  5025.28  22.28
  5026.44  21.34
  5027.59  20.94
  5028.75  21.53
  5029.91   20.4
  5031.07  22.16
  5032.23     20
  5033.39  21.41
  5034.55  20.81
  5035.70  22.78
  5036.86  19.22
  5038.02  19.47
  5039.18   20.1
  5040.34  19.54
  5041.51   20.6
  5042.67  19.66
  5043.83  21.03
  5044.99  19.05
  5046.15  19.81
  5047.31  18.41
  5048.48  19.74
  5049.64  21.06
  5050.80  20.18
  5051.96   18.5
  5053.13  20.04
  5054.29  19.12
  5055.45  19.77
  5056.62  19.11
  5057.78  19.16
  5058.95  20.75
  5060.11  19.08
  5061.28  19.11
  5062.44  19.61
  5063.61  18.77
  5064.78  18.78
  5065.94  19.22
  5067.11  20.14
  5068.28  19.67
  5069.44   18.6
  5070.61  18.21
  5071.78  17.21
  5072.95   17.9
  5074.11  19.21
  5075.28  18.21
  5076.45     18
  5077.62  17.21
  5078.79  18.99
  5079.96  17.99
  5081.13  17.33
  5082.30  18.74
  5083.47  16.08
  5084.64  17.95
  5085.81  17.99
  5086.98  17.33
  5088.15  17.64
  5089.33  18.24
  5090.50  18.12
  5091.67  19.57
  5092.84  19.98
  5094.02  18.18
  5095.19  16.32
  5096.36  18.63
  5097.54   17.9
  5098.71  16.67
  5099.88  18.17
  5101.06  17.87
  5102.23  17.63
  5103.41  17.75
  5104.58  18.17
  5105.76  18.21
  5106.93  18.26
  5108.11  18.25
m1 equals 0.6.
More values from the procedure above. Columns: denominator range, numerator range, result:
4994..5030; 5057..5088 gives 0.75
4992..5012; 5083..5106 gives 0.67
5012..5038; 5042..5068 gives 0.92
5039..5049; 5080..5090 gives 0.91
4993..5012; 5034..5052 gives 0.73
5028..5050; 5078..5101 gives 0.90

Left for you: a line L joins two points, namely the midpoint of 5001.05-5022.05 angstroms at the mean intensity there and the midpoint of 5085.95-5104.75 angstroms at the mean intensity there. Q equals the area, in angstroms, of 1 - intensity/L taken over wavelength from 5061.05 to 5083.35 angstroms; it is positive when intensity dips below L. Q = 2.2 angstroms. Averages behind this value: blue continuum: 27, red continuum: 18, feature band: 18.5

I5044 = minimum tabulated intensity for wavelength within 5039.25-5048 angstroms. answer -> 18.41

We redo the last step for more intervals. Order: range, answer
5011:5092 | 16.08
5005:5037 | 19.22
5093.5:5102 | 16.32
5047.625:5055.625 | 18.5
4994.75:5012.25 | 21.67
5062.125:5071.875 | 17.21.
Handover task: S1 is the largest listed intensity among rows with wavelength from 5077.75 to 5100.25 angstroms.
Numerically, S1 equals 19.98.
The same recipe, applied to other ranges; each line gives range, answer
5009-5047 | 30.9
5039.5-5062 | 21.06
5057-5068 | 20.75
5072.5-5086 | 19.21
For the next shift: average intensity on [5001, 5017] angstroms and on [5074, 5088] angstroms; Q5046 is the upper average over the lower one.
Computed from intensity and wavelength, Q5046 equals 0.62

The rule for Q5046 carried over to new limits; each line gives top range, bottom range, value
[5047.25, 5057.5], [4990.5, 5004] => 0.82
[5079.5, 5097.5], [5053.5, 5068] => 0.93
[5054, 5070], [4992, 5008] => 0.71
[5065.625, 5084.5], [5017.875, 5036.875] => 0.85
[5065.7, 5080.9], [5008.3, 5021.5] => 0.79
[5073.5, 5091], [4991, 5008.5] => 0.66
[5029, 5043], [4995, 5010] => 0.70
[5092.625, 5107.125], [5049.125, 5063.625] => 0.92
